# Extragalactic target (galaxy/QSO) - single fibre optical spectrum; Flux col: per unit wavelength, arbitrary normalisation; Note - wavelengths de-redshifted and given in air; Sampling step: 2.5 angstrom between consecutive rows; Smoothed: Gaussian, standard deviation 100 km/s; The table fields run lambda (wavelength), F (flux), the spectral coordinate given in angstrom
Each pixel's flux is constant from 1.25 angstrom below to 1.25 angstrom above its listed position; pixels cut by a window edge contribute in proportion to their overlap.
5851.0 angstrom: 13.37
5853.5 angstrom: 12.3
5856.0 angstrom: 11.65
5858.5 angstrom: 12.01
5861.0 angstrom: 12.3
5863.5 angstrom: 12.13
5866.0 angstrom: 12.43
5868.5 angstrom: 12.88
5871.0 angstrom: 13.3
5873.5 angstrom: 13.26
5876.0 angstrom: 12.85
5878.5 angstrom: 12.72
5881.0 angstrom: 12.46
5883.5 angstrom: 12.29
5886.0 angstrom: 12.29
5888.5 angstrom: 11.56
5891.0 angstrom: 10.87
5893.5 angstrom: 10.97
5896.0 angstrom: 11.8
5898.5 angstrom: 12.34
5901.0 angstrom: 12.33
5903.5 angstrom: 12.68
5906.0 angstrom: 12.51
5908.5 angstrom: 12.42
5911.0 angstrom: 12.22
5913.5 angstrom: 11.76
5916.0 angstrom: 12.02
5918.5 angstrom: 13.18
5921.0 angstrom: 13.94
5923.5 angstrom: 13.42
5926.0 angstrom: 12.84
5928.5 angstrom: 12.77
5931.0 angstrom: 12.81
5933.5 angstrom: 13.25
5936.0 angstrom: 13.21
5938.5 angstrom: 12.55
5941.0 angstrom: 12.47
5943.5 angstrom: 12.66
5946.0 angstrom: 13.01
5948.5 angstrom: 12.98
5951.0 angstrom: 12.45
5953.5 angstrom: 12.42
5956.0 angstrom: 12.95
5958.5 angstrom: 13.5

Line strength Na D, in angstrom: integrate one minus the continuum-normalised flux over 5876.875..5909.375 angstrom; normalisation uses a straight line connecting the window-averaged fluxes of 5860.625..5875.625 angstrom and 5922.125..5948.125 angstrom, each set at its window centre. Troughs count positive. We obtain 1.8 angstrom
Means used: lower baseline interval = 12.7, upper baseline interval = 12.9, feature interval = 12.1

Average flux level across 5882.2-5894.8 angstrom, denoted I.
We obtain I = 11.6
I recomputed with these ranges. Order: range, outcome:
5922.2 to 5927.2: 13.1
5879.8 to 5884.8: 12.4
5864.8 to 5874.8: 13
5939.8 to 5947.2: 12.7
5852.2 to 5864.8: 12.1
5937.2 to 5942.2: 12.5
